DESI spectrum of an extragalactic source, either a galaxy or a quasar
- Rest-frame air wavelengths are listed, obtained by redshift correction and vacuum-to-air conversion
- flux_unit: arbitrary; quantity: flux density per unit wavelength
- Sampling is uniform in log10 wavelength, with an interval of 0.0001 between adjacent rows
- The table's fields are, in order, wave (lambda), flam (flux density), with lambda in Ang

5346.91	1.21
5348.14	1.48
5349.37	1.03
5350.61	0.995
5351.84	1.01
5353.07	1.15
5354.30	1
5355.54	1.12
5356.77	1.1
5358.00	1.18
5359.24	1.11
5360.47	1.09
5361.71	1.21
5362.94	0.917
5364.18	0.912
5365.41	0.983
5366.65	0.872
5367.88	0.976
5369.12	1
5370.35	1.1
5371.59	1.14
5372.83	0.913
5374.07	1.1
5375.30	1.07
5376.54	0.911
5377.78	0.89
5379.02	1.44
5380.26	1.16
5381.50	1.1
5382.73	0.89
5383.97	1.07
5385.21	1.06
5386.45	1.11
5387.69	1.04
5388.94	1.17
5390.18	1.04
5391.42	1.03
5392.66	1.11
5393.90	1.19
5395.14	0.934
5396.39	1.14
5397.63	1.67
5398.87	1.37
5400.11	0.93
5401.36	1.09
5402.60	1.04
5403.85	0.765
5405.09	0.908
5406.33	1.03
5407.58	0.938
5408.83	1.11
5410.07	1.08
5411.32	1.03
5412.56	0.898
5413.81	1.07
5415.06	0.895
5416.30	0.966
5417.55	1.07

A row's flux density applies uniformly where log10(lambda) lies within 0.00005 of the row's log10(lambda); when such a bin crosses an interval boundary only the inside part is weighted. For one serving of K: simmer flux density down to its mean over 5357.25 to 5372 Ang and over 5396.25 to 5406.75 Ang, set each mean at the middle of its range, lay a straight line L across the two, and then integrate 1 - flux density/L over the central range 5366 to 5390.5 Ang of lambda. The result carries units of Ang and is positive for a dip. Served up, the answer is 0.3 Ang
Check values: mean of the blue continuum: 1.04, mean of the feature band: 1.05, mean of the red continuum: 1.11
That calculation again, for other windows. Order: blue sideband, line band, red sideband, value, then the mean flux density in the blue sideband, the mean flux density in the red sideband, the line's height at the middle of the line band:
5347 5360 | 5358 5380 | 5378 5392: 1.28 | 1.12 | 1.09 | 1.11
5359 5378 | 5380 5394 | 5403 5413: -1.14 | 1.01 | 0.973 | 0.994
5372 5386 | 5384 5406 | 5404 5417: -1.55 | 1.06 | 0.985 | 1.02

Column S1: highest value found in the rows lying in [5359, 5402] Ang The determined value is 1.67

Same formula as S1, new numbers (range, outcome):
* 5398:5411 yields 1.37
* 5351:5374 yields 1.21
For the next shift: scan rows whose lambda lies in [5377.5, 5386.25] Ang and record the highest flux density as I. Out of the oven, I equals 1.44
